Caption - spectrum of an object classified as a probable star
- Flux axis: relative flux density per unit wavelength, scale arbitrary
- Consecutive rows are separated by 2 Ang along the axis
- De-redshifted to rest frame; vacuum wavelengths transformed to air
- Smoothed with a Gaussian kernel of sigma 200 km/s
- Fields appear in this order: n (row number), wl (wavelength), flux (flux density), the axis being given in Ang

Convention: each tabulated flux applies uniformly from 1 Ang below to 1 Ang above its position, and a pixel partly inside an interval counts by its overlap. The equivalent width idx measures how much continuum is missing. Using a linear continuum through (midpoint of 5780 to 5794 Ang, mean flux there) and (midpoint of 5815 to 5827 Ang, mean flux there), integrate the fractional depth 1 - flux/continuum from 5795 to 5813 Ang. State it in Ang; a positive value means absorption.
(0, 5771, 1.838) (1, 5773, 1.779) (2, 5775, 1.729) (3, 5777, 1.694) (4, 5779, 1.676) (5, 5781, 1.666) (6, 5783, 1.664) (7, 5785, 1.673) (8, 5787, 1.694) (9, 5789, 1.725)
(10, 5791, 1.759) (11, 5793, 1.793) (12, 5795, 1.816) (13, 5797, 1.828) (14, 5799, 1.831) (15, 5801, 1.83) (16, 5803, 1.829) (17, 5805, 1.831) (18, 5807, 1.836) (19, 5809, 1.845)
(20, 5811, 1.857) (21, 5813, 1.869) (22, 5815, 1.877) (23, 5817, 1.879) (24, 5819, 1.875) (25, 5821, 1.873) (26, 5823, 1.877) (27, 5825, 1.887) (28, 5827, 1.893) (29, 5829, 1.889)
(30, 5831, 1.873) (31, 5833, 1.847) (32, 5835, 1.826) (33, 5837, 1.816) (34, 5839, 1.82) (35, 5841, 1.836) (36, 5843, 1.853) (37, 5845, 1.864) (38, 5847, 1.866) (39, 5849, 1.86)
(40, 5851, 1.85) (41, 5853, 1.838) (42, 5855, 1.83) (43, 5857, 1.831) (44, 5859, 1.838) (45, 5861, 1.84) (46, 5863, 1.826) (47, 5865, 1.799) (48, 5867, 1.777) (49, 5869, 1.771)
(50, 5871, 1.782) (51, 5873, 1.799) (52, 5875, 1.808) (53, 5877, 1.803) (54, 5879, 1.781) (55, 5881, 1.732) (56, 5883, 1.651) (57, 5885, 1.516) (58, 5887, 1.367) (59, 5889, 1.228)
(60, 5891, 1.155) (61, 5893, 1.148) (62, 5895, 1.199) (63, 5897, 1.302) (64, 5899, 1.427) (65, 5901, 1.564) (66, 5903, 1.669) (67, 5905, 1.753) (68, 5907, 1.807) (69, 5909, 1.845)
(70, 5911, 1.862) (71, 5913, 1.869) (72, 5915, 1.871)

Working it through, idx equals -0.42 Ang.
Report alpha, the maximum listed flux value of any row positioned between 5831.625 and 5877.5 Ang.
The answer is 1.866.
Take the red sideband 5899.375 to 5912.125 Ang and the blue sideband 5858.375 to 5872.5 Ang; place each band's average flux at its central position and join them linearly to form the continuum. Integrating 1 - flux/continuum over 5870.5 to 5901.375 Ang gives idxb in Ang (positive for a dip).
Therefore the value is 4.5 Ang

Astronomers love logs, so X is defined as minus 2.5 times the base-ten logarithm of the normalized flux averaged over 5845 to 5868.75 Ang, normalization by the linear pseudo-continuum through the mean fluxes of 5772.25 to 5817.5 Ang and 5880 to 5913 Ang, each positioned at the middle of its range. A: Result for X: -0.130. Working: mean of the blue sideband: 1.78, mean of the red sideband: 1.52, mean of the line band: 1.83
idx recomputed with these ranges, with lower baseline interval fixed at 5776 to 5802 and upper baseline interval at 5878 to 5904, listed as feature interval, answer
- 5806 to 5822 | -1.88 Ang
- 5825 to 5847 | -3.44 Ang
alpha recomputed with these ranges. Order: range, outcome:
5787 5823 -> 1.879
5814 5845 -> 1.893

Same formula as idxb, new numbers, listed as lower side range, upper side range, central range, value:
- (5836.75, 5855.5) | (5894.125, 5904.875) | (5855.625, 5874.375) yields -1.1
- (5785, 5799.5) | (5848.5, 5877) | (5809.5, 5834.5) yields -1.2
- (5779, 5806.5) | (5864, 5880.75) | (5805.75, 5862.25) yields -2.5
